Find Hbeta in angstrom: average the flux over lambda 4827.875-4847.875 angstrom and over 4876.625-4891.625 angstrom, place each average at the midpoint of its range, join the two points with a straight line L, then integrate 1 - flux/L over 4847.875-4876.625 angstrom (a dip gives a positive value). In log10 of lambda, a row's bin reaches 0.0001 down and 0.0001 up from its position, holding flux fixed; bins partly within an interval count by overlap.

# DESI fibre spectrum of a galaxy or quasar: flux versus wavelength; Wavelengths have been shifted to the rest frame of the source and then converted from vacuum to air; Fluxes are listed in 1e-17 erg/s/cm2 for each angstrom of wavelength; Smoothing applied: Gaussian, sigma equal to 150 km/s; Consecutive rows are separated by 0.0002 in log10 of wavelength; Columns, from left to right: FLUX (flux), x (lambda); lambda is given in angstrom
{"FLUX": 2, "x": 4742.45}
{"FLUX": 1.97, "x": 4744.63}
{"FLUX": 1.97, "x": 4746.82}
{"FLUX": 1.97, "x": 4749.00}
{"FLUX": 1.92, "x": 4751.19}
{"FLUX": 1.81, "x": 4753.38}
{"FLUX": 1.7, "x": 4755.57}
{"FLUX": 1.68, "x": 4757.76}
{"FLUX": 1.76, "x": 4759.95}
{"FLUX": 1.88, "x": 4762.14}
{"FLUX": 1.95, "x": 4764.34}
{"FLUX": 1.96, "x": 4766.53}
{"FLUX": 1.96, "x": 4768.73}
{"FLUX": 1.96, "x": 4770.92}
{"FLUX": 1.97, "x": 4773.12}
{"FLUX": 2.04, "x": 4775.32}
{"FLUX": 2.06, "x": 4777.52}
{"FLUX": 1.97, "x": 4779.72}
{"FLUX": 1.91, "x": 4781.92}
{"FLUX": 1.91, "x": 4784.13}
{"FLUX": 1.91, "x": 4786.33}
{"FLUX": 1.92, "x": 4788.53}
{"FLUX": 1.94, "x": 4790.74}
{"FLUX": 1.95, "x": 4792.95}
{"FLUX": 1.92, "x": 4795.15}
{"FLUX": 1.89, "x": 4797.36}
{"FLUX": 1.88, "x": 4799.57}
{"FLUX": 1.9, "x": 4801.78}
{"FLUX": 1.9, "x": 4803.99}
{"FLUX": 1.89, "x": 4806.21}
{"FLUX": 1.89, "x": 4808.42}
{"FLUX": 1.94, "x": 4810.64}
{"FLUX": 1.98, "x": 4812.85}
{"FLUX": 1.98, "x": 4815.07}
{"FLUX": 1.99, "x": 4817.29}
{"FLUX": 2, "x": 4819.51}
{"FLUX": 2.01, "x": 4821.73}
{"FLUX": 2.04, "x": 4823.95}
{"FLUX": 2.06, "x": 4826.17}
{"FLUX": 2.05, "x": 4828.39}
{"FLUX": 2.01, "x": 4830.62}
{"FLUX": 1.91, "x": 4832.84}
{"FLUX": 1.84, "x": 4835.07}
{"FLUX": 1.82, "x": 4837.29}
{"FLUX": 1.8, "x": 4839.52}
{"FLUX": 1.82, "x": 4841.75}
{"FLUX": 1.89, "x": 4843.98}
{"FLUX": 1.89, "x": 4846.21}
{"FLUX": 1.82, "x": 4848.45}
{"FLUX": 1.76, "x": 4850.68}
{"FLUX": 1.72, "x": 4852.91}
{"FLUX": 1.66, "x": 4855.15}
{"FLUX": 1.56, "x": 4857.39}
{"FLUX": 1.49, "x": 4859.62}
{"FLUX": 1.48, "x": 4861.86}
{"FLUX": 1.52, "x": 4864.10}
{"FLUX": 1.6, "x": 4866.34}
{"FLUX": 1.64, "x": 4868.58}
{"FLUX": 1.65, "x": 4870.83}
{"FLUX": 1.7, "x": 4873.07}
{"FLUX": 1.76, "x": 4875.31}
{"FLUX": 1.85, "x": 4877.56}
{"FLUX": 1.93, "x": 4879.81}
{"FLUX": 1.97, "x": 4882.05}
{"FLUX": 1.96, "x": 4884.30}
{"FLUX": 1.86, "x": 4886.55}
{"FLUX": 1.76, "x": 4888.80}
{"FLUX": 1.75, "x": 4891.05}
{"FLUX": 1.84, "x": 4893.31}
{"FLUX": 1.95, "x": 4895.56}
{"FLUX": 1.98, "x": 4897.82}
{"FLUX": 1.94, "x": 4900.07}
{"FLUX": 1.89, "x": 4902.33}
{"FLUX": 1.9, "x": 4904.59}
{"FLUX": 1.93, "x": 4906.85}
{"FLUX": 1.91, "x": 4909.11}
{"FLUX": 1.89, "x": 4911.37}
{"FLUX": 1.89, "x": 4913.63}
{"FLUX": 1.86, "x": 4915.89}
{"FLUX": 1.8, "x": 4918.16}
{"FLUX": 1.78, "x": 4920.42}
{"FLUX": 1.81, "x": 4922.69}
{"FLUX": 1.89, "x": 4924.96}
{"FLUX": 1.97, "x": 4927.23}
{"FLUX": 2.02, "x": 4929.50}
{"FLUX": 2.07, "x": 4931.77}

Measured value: 3.6 angstrom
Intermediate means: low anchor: 1.88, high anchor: 1.87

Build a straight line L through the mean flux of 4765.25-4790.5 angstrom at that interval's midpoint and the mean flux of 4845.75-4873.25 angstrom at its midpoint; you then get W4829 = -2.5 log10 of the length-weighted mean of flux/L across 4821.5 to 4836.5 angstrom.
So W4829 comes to -0.128 mag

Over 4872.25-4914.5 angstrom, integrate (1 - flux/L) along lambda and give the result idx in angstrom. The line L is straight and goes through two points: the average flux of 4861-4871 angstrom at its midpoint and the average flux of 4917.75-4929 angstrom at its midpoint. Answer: -4.2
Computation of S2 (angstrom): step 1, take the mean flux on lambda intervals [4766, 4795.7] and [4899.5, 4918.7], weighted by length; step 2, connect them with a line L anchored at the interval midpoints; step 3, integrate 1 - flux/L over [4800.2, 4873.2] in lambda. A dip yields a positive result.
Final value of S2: 3.9 angstrom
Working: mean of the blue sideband 1.96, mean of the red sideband 1.89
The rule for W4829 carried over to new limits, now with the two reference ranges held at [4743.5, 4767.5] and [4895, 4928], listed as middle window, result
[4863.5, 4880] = 0.11 mag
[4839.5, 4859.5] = 0.08 mag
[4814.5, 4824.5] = -0.07 mag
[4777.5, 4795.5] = -0.04 mag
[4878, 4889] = -0.01 mag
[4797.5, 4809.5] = -0.01 mag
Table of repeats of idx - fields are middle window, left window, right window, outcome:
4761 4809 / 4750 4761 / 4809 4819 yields -1.6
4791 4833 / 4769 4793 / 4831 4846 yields -1.2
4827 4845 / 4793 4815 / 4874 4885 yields 0.1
